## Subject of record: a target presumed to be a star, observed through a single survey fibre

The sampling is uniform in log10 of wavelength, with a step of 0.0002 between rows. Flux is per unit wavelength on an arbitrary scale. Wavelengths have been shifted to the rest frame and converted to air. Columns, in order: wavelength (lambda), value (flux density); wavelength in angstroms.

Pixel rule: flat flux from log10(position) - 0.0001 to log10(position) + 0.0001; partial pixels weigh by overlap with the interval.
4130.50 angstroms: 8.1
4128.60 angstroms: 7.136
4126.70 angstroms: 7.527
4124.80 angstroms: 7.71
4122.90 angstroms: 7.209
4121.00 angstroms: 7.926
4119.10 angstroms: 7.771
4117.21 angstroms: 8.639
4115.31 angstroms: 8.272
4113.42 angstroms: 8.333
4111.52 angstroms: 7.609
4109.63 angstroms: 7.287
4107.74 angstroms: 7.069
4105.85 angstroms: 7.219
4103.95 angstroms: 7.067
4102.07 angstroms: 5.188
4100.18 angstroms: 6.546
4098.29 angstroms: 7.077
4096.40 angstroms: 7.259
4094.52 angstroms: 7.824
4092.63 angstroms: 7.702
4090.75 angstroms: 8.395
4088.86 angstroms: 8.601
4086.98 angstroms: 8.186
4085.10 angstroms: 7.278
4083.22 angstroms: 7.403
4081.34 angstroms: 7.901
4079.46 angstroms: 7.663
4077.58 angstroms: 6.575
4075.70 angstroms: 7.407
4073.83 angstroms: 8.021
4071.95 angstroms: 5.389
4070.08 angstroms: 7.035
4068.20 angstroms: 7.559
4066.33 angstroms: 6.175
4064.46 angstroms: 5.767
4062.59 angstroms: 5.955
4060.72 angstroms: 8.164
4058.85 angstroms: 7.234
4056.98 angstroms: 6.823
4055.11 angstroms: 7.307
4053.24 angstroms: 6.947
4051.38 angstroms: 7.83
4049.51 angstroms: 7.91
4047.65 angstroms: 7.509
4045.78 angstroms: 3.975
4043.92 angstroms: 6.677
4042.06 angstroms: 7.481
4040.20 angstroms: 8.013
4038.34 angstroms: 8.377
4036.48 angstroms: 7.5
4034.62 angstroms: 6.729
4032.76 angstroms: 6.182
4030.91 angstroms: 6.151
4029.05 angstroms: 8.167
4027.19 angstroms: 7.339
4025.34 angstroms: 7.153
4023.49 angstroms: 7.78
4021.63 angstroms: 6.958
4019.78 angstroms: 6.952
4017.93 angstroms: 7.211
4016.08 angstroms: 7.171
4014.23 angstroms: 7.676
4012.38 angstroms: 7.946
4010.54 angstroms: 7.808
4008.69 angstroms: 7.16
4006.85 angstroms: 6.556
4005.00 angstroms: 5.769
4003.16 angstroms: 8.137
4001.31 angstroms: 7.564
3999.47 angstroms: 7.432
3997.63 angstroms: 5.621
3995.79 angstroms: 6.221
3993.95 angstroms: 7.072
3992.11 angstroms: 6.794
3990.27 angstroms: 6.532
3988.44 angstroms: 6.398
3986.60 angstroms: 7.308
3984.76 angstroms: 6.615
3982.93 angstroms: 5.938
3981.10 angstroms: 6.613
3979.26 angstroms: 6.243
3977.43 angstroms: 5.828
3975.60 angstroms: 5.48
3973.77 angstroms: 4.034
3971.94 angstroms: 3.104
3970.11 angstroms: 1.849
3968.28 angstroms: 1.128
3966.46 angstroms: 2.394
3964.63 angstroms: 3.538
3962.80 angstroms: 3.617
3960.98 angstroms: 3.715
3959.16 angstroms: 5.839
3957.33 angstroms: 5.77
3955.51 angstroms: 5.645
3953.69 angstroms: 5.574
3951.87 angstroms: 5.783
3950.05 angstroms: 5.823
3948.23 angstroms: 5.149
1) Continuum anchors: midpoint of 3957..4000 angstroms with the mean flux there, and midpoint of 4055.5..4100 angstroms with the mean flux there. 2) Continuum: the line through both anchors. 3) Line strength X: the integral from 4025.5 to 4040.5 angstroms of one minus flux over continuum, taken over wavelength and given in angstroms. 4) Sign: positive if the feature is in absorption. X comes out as -2.2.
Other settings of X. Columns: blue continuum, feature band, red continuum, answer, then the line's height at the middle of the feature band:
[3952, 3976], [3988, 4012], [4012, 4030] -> -2.9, 6.16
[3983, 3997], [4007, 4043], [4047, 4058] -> -1.5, 7.05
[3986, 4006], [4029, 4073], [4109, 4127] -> 2.0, 7.27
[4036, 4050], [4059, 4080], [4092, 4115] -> 0.9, 7.17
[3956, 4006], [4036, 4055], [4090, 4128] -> -2.2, 6.46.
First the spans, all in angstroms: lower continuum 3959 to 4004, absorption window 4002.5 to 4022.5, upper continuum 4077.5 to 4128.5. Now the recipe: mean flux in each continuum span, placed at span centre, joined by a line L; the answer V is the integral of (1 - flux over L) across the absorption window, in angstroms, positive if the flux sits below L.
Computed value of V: -4.3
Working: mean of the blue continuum 5.39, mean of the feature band 7.2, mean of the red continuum 7.54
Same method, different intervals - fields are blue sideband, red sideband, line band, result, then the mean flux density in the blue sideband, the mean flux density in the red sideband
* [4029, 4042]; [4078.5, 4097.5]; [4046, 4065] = 1.0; 7.26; 7.81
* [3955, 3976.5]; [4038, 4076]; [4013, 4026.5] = -3.8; 3.81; 7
